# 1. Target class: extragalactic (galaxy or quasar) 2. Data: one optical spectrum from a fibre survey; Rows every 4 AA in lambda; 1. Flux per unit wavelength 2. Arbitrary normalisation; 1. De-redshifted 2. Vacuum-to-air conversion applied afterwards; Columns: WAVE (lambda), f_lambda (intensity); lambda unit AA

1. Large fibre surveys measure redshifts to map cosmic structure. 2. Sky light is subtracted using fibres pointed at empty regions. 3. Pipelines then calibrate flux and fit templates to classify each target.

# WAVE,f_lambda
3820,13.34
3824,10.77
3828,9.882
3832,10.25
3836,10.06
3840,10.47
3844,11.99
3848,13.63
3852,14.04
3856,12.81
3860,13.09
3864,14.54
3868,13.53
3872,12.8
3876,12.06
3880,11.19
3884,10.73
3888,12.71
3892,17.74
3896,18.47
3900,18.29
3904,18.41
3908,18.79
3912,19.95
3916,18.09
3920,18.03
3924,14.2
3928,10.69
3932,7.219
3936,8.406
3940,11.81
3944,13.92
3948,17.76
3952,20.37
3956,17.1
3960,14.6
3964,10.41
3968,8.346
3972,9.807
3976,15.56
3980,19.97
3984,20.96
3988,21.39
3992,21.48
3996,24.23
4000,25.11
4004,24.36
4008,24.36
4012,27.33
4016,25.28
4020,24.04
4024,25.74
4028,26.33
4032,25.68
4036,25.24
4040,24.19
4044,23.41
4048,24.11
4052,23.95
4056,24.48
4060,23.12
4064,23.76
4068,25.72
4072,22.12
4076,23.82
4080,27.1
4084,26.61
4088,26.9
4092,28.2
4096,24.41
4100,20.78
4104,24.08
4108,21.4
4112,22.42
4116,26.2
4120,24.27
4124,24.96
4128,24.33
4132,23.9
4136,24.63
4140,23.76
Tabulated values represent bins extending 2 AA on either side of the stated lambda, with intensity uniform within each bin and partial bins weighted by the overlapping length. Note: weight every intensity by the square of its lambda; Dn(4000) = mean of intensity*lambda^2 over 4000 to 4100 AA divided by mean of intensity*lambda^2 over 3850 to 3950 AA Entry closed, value 1.9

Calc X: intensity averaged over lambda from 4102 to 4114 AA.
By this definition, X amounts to 22.6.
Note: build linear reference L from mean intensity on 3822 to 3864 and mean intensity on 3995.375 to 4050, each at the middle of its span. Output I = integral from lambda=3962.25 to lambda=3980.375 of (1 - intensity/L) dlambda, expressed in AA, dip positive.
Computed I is 7.7 AA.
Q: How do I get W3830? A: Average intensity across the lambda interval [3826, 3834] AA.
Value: 10.1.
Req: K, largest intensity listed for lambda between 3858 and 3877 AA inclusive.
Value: 14.54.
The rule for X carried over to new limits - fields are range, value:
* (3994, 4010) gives 24.5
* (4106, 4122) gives 23.6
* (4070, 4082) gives 24.3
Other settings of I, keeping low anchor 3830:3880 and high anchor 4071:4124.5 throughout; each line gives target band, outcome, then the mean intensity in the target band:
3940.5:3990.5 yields 6.03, 15.8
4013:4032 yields -4.30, 25.5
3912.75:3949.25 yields 5.97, 13.5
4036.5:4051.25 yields -1.48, 24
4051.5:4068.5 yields -1.08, 24.1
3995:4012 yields -4.31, 24.9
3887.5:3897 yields -1.58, 16.6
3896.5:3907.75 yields -2.81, 18.4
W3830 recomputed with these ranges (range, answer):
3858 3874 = 13.5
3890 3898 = 18.1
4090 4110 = 23.8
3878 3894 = 13.1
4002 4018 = 25.3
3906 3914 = 19.4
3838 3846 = 11.2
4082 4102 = 25.4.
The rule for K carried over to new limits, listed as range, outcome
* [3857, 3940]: 19.95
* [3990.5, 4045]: 27.33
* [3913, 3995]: 21.48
